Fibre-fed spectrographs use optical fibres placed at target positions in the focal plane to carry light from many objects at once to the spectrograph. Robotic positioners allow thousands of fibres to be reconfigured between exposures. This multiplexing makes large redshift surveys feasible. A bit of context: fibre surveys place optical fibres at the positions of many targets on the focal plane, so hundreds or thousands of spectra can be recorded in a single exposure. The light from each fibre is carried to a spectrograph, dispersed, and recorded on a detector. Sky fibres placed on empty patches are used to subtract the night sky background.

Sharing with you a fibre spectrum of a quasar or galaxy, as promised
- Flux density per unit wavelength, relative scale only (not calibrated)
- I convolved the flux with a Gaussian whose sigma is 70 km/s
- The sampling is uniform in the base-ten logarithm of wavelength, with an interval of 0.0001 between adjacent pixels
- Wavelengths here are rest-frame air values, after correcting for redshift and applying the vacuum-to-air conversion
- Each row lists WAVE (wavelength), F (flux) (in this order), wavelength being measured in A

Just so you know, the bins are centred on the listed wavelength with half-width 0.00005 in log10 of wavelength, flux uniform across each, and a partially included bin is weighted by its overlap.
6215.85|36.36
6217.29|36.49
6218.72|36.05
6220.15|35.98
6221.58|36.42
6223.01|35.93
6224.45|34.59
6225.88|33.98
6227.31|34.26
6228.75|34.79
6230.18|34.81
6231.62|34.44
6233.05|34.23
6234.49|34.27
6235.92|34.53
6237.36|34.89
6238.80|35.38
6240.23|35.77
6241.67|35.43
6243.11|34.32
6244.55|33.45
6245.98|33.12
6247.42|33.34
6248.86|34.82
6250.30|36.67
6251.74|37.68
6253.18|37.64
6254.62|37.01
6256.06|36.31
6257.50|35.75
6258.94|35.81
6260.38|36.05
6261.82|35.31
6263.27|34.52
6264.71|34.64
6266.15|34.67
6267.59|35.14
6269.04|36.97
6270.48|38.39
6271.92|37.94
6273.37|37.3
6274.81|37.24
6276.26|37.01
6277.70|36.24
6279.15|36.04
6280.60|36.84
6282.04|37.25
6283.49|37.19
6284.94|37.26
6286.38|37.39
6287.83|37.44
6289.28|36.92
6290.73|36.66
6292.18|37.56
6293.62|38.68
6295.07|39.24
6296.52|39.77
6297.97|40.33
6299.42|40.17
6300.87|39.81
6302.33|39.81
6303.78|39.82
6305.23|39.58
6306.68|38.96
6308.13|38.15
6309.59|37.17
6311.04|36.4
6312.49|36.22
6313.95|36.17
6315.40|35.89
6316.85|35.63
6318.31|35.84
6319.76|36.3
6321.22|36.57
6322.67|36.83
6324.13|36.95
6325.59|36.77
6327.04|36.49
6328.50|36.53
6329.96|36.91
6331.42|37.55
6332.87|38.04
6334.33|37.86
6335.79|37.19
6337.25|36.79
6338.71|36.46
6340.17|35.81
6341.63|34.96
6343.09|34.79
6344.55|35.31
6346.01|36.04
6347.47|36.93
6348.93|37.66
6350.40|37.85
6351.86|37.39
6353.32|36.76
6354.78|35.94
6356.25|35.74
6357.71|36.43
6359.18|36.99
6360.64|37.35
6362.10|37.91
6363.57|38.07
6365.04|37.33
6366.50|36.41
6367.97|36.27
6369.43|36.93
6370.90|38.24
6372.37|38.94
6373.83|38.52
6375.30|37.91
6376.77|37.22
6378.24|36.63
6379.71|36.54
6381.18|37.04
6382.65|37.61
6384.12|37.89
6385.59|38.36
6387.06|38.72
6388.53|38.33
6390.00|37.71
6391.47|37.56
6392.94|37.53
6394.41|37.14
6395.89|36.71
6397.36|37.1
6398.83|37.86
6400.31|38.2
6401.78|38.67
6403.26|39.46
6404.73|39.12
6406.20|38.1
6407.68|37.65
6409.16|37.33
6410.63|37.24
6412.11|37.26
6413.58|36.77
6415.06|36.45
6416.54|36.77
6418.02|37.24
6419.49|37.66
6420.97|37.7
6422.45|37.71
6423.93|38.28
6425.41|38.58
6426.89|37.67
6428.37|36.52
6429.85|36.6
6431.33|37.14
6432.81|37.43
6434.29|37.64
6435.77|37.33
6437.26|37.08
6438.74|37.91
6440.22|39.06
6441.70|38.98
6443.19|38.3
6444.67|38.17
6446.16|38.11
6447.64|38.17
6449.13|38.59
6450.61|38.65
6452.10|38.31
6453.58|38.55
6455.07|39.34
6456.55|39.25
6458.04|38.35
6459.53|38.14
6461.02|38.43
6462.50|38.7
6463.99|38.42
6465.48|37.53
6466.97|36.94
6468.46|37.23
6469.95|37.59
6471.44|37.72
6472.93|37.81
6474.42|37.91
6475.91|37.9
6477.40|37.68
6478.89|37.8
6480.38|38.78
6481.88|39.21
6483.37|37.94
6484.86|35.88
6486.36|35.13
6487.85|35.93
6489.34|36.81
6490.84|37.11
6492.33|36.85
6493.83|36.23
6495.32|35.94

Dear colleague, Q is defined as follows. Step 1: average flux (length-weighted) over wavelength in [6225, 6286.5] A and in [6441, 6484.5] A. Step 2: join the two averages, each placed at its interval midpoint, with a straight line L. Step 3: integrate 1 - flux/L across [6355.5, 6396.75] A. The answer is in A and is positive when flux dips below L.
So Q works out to -0.30 A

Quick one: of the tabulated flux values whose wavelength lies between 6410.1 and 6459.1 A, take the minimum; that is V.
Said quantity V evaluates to 36.45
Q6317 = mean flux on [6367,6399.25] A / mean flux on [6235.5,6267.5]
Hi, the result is 1.06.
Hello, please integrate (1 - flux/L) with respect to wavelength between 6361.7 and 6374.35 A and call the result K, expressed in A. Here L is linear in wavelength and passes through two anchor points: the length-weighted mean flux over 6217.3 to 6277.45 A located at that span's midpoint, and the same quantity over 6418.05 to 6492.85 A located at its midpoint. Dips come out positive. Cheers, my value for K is -0.25 A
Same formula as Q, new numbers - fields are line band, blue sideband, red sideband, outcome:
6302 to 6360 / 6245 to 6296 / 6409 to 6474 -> 0.2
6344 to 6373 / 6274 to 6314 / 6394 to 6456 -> 0.7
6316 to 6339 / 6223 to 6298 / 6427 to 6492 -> -0.1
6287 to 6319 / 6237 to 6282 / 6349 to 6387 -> -1.4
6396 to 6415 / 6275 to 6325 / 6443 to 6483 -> 0.1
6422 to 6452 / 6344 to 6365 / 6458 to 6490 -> -0.4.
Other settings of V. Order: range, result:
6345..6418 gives 35.74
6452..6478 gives 36.94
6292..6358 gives 34.79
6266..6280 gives 34.67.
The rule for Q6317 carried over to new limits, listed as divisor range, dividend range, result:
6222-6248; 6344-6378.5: 1.07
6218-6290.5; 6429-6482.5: 1.06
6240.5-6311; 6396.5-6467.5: 1.03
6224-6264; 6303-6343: 1.05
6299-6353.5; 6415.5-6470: 1.02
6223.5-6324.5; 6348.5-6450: 1.03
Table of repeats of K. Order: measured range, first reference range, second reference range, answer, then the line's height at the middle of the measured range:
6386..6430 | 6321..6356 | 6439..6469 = 0.0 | 37.7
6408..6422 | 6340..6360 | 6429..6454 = 0.1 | 37.5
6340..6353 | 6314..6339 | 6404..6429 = 0.2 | 36.9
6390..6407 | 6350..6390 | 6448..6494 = -0.2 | 37.5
